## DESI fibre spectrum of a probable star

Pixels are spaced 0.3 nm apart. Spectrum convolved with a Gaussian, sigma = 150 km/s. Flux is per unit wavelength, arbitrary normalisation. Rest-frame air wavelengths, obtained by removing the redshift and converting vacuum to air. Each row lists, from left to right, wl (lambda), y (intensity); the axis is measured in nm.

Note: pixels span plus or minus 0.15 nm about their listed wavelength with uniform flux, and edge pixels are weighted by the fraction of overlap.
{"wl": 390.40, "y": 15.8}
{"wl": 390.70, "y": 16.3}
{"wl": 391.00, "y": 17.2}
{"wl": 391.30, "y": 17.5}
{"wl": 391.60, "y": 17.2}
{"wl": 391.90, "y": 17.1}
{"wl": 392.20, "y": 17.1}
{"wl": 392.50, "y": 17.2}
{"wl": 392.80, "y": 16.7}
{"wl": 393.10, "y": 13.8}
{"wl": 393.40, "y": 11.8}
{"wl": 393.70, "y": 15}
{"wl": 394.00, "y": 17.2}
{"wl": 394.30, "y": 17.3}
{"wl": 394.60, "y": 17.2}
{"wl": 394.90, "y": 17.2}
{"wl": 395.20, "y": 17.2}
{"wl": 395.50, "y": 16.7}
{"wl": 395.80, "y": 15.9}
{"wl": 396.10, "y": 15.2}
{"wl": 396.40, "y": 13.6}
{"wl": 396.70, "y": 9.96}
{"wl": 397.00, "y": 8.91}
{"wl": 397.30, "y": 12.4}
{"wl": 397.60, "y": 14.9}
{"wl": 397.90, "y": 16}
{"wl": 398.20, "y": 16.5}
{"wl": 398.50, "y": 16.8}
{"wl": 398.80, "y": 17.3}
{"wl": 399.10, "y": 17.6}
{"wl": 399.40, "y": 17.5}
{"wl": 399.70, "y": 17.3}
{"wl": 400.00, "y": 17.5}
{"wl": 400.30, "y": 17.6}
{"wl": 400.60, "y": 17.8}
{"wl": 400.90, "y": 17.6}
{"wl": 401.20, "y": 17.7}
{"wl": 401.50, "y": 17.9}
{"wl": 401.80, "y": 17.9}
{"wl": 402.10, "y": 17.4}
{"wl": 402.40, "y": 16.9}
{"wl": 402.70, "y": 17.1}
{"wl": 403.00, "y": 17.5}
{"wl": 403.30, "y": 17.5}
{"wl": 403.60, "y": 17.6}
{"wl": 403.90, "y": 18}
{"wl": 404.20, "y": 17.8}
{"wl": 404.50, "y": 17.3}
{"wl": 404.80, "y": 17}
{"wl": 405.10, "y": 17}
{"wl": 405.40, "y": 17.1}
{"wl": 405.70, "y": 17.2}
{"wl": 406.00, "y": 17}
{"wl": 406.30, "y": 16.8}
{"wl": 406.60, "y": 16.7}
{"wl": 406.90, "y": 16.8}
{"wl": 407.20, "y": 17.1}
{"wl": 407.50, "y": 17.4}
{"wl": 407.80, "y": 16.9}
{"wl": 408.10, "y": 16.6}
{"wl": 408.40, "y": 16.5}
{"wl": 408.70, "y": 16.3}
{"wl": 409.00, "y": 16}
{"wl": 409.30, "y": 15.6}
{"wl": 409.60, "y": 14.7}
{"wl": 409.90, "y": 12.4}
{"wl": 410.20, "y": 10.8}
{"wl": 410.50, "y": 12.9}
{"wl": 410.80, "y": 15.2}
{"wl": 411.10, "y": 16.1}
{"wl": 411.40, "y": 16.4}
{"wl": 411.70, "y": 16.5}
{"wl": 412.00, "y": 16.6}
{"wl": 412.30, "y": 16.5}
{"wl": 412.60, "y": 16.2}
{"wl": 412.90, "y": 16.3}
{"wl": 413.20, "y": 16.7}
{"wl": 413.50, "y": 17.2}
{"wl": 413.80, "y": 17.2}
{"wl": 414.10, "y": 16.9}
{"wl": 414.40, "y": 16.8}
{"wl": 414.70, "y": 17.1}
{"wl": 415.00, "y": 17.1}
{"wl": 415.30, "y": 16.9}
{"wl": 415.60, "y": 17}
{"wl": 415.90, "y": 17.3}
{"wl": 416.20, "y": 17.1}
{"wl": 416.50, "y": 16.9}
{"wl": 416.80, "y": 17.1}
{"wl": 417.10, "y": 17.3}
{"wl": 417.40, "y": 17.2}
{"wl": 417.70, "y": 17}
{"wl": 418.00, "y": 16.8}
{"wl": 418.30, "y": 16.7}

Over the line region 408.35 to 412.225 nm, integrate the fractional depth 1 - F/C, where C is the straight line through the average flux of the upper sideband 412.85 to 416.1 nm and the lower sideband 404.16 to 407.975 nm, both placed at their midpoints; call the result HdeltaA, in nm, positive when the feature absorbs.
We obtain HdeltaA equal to 0.44 nm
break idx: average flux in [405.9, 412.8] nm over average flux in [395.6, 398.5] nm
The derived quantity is 1.14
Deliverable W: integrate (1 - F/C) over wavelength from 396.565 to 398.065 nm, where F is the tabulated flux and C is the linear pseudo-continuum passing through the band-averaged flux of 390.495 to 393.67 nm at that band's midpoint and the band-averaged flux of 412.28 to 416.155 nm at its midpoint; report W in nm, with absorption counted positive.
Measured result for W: 0.351 nm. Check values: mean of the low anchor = 16.1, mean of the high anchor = 16.9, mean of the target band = 12.5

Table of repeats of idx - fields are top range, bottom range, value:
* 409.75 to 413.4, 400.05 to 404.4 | 0.87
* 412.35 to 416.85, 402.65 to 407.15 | 0.98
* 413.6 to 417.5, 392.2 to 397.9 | 1.14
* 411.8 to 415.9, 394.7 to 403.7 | 1.03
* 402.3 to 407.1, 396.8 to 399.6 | 1.13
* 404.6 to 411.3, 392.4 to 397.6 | 1.07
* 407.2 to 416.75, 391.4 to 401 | 1.02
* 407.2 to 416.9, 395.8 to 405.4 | 0.98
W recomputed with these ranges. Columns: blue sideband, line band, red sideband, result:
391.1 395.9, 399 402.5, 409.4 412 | -0.44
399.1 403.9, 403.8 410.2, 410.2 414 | 0.11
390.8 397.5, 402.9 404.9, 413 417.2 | -0.17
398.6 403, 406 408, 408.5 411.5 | -0.18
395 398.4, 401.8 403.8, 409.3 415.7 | -0.33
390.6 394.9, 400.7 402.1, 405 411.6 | -0.14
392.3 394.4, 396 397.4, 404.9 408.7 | 0.35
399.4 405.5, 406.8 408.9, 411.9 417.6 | 0.06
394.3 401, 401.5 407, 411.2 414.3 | -0.36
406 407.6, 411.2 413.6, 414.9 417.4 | 0.07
